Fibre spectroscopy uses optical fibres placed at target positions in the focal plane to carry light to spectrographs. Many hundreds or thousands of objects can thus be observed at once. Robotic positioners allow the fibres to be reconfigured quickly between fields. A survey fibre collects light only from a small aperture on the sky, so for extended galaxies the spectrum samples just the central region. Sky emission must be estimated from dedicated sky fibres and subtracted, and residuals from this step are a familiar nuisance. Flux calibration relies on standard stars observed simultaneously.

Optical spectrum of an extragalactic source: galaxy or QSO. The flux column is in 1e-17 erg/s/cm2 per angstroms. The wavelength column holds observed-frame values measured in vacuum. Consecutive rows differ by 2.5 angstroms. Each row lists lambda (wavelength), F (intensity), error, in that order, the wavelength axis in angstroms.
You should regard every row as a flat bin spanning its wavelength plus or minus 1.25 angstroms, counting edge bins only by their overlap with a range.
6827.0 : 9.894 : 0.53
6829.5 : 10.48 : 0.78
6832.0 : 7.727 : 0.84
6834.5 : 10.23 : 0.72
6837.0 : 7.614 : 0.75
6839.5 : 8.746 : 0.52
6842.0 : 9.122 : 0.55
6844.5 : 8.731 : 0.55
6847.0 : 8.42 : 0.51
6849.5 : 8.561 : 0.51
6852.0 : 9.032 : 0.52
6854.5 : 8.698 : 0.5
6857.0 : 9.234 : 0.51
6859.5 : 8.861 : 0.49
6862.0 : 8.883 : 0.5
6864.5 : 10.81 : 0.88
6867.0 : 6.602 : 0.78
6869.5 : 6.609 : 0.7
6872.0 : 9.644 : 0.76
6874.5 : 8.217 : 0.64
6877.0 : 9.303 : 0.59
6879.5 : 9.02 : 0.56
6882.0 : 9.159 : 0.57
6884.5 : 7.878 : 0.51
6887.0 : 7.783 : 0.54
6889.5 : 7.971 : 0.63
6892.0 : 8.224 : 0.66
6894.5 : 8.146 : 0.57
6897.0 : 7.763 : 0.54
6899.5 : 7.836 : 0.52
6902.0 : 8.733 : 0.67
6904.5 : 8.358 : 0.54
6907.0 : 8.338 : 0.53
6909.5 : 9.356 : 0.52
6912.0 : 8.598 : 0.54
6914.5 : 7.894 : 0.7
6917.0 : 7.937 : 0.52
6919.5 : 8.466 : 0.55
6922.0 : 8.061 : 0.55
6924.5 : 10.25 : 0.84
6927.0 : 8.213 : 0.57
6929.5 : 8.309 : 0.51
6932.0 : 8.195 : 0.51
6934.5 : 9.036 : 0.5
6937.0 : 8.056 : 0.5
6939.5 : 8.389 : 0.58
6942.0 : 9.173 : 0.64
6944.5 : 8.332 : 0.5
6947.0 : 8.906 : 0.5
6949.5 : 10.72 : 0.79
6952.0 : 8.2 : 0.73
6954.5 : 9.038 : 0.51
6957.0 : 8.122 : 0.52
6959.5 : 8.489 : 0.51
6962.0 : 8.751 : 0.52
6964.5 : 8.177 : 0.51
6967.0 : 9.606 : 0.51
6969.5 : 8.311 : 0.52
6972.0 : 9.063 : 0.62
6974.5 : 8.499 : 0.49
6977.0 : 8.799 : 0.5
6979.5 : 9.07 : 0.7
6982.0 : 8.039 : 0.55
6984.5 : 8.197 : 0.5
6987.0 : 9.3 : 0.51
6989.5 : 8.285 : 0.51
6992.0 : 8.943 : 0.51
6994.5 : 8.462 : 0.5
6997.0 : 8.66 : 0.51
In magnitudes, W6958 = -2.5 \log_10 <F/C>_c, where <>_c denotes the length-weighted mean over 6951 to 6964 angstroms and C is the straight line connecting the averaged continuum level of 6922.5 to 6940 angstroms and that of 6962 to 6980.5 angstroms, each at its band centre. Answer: 0.028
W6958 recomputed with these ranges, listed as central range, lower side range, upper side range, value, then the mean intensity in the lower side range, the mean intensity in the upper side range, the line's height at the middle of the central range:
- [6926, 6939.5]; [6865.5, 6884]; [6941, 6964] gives 0.04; 8.38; 8.83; 8.72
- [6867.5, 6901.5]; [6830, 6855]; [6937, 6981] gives 0.06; 8.74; 8.78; 8.75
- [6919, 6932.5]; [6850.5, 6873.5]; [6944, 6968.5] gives 0.02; 8.7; 8.84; 8.8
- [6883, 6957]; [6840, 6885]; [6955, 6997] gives 0.02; 8.72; 8.64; 8.68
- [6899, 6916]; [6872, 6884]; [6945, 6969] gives 0.06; 8.93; 8.85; 8.9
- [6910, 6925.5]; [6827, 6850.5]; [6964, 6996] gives 0.03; 8.91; 8.68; 8.78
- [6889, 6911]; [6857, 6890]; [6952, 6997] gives 0.03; 8.56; 8.64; 8.58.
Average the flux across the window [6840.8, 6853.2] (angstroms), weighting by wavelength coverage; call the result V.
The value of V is 8.77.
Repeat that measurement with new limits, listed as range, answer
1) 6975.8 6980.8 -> 8.93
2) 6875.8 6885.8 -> 8.83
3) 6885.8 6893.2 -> 7.99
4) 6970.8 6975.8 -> 8.78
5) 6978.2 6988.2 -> 8.65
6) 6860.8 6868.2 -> 8.78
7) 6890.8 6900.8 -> 7.99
